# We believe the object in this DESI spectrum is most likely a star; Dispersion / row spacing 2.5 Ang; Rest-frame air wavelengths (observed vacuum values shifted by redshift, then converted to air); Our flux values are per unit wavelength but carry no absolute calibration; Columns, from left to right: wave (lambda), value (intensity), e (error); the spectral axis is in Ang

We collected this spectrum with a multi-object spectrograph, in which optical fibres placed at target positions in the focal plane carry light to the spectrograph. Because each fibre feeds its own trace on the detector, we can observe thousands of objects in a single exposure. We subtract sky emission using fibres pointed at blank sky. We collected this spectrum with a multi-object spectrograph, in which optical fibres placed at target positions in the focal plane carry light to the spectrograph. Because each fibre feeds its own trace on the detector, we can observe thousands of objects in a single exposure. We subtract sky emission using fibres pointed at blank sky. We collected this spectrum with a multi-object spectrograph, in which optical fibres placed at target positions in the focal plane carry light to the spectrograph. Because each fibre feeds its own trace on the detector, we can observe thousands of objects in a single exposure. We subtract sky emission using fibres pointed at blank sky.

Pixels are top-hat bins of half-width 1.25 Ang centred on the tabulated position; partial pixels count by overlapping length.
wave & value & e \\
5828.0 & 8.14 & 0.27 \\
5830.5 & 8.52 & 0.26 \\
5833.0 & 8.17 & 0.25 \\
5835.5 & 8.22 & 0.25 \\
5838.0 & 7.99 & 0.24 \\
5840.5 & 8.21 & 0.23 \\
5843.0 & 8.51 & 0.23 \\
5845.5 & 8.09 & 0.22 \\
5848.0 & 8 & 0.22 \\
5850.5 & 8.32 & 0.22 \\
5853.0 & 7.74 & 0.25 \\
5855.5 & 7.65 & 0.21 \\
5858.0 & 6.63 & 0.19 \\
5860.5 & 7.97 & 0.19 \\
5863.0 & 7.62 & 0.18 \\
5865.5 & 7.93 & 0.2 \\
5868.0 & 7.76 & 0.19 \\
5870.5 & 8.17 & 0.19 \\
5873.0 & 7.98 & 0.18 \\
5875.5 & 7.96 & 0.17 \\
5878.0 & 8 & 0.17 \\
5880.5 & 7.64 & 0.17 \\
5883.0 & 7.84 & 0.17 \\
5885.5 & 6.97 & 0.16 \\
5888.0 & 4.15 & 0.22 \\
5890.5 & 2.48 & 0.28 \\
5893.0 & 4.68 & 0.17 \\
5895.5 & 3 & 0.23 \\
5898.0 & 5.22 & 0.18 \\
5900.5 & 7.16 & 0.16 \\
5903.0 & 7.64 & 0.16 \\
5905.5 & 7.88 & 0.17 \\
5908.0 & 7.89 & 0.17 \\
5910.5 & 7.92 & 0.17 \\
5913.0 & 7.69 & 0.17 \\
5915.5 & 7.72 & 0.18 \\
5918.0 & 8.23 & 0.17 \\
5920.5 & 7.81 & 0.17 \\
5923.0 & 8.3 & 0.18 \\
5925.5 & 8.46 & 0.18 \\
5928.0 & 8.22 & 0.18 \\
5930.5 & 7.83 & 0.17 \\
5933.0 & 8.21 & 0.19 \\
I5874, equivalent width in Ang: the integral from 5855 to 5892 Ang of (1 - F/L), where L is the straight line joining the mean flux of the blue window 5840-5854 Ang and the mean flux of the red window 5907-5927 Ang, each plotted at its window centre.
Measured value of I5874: 4.61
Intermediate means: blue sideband 8.15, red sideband 8.01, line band 7.09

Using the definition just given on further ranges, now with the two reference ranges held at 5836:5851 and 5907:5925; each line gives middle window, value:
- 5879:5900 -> 7.0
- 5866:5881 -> 0.3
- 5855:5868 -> 0.9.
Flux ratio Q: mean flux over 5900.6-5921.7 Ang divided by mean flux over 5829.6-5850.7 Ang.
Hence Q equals 0.95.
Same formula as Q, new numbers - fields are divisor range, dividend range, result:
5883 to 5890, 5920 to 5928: 1.46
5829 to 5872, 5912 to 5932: 1.01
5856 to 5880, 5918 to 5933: 1.05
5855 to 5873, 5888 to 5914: 0.79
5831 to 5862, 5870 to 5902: 0.78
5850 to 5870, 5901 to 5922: 1.02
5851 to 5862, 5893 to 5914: 0.88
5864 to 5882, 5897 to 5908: 0.90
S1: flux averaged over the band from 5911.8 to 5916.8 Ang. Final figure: 7.71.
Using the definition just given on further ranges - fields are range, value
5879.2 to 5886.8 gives 7.46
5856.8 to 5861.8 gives 7.31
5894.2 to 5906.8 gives 6.18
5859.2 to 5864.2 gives 7.79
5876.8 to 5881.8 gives 7.82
